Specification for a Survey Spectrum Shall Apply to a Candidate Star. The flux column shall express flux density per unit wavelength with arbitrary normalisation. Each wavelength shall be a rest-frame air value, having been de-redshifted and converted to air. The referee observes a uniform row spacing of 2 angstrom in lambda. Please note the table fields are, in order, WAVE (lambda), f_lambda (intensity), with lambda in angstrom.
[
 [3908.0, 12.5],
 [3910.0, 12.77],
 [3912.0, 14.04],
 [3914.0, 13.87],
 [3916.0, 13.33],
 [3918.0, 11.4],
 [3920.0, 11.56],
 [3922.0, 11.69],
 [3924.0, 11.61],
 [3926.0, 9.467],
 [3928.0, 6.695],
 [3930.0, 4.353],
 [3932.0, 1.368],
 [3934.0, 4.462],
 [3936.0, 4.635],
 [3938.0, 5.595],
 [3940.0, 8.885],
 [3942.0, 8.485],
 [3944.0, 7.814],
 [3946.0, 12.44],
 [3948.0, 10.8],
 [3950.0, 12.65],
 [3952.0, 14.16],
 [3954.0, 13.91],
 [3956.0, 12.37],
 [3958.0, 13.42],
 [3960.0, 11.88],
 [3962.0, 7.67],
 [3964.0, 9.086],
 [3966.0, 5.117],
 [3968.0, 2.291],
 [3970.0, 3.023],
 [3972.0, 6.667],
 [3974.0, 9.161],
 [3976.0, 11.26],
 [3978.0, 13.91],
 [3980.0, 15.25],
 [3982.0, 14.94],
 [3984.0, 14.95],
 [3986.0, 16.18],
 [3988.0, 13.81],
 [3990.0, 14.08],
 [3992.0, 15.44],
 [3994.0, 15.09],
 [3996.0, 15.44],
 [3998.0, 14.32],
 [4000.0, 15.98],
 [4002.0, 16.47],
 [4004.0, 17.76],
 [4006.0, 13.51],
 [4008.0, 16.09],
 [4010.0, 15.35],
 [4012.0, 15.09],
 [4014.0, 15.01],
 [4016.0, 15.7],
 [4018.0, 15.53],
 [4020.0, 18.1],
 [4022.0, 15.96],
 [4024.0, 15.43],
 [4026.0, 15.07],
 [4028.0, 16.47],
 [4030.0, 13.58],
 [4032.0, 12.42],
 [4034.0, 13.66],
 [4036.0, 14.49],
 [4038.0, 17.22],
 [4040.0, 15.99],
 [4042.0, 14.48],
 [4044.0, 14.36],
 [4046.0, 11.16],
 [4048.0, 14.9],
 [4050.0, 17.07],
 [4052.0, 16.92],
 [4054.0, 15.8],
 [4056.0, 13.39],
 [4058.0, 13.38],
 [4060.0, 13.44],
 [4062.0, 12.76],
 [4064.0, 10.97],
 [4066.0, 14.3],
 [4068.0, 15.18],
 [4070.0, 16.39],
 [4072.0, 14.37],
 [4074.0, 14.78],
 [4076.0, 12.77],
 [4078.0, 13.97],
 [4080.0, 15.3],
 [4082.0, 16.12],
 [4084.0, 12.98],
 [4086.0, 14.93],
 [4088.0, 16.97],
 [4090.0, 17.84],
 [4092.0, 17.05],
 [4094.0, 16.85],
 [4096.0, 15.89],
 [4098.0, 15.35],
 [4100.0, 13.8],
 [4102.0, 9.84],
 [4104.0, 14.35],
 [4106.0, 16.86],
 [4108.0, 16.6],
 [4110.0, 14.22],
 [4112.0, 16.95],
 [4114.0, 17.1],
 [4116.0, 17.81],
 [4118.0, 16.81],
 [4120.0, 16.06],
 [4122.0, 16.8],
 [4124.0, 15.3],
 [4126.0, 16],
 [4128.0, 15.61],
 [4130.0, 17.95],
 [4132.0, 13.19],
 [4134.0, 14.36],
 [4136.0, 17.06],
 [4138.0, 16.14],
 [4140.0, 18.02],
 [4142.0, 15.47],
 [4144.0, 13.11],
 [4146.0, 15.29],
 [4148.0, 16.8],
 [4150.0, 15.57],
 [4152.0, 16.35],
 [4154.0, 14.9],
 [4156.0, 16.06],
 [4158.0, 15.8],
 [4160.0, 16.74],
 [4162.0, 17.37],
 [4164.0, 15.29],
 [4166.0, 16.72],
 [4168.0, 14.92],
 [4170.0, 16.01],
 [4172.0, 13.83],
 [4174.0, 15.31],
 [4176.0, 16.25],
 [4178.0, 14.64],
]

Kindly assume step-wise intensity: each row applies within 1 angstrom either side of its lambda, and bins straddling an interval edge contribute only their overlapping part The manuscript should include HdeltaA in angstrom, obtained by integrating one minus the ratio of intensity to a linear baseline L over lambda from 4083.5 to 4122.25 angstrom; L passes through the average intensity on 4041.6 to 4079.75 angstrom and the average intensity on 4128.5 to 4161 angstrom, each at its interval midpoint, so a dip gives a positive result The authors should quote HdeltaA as -1.9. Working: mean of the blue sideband 14.2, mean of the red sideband 15.8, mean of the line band 15.8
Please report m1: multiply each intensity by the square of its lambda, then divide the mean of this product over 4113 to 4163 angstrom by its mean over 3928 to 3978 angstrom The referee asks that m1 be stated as 2.08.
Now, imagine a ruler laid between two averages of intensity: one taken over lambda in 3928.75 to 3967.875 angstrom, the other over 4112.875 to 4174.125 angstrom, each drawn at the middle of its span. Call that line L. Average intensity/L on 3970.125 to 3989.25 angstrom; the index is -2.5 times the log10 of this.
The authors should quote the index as -0.25 mag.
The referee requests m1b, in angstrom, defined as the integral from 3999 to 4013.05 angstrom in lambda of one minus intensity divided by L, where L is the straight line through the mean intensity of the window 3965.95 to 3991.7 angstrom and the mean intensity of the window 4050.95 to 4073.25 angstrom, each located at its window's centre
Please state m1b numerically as -4.1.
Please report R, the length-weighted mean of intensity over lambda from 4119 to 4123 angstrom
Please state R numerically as 16.4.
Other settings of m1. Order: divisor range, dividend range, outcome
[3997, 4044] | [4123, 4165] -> 1.10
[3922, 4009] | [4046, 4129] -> 1.46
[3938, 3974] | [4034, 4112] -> 1.69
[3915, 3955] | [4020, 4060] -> 1.69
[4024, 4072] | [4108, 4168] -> 1.15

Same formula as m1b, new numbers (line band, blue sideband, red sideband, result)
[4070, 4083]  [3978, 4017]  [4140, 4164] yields 0.7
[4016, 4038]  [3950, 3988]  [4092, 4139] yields -4.0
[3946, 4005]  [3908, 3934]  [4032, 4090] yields -2.2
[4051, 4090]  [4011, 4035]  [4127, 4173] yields 2.1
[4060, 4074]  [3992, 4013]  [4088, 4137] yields 1.5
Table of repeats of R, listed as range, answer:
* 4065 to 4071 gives 15.3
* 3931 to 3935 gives 2.92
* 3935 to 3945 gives 7.08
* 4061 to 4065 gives 11.9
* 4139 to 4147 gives 15.5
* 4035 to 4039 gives 15.9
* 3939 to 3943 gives 8.68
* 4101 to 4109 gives 14.4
